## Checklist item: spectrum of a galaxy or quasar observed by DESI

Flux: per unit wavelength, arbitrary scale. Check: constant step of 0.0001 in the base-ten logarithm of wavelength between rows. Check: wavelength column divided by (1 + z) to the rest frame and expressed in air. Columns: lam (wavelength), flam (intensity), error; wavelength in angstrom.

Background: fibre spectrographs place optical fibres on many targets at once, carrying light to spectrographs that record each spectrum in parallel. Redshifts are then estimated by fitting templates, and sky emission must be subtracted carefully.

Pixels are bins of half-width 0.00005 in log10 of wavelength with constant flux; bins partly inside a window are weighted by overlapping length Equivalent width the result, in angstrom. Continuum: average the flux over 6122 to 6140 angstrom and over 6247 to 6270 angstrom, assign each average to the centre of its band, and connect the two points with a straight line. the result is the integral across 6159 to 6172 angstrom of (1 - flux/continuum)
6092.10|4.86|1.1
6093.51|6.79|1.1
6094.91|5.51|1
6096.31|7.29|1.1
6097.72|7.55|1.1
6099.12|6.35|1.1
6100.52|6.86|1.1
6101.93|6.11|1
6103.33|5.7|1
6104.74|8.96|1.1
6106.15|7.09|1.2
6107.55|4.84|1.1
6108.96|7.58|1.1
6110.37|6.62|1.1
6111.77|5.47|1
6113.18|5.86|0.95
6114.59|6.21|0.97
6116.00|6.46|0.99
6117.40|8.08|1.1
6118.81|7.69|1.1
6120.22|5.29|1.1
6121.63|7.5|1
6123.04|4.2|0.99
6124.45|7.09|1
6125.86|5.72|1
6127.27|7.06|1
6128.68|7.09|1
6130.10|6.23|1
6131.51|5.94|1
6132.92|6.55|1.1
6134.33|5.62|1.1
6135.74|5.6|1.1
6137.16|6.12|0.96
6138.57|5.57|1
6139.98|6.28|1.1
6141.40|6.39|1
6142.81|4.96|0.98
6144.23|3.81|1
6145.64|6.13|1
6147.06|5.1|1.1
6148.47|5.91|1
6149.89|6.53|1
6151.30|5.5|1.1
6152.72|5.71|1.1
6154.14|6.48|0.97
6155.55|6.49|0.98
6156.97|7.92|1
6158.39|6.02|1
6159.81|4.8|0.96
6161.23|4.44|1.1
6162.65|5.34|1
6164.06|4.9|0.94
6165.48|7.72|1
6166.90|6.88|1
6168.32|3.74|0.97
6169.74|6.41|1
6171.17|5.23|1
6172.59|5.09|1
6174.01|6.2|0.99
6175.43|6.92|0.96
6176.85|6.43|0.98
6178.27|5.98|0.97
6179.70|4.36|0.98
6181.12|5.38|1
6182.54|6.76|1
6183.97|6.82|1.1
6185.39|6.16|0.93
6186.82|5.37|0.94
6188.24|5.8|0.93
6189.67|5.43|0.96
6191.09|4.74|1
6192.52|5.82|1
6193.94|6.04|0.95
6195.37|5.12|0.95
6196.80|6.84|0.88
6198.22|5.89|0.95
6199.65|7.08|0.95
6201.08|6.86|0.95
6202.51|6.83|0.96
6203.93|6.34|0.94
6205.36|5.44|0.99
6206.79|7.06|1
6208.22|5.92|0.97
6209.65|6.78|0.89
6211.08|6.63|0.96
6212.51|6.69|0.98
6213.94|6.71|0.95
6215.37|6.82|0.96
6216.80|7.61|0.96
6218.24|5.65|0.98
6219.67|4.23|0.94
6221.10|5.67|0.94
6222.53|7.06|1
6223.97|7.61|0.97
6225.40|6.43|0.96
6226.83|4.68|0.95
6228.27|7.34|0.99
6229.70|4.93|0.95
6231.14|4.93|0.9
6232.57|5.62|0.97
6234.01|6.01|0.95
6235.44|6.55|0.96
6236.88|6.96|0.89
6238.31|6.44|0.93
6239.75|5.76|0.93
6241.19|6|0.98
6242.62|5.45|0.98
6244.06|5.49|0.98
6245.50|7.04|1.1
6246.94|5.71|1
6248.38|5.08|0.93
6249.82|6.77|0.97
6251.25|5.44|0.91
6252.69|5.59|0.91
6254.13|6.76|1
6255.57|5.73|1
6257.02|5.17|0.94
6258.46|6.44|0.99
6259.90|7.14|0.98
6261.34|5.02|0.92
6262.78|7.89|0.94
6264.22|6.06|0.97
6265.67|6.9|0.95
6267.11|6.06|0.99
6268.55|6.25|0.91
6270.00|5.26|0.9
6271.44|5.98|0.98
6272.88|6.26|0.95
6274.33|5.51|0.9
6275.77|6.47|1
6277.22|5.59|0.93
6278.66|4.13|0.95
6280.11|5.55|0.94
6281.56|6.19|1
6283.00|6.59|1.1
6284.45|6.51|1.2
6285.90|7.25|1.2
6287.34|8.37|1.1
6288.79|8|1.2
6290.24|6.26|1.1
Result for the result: 1.3 angstrom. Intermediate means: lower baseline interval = 6.1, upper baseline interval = 6.11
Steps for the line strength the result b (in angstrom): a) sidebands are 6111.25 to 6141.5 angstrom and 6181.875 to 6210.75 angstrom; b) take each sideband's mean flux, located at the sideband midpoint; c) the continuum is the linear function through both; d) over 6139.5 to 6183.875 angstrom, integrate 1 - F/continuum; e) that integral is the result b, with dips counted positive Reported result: 2.9 angstrom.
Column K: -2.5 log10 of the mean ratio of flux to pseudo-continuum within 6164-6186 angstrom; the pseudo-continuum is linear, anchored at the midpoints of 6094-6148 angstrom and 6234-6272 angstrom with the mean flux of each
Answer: 0.04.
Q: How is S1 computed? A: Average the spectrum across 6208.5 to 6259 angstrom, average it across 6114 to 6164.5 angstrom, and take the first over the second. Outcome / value 1.01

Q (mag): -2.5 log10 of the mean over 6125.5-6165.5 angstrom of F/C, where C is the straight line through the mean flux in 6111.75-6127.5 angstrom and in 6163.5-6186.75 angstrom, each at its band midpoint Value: 0.05 mag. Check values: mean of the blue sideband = 6.41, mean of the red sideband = 5.93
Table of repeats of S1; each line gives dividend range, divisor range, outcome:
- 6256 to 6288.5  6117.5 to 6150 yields 1.03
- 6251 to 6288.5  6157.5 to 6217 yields 1.03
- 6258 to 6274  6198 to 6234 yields 1.00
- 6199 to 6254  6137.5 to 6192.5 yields 1.07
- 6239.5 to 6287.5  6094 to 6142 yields 0.95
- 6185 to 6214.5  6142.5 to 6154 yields 1.12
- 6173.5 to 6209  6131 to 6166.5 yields 1.04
